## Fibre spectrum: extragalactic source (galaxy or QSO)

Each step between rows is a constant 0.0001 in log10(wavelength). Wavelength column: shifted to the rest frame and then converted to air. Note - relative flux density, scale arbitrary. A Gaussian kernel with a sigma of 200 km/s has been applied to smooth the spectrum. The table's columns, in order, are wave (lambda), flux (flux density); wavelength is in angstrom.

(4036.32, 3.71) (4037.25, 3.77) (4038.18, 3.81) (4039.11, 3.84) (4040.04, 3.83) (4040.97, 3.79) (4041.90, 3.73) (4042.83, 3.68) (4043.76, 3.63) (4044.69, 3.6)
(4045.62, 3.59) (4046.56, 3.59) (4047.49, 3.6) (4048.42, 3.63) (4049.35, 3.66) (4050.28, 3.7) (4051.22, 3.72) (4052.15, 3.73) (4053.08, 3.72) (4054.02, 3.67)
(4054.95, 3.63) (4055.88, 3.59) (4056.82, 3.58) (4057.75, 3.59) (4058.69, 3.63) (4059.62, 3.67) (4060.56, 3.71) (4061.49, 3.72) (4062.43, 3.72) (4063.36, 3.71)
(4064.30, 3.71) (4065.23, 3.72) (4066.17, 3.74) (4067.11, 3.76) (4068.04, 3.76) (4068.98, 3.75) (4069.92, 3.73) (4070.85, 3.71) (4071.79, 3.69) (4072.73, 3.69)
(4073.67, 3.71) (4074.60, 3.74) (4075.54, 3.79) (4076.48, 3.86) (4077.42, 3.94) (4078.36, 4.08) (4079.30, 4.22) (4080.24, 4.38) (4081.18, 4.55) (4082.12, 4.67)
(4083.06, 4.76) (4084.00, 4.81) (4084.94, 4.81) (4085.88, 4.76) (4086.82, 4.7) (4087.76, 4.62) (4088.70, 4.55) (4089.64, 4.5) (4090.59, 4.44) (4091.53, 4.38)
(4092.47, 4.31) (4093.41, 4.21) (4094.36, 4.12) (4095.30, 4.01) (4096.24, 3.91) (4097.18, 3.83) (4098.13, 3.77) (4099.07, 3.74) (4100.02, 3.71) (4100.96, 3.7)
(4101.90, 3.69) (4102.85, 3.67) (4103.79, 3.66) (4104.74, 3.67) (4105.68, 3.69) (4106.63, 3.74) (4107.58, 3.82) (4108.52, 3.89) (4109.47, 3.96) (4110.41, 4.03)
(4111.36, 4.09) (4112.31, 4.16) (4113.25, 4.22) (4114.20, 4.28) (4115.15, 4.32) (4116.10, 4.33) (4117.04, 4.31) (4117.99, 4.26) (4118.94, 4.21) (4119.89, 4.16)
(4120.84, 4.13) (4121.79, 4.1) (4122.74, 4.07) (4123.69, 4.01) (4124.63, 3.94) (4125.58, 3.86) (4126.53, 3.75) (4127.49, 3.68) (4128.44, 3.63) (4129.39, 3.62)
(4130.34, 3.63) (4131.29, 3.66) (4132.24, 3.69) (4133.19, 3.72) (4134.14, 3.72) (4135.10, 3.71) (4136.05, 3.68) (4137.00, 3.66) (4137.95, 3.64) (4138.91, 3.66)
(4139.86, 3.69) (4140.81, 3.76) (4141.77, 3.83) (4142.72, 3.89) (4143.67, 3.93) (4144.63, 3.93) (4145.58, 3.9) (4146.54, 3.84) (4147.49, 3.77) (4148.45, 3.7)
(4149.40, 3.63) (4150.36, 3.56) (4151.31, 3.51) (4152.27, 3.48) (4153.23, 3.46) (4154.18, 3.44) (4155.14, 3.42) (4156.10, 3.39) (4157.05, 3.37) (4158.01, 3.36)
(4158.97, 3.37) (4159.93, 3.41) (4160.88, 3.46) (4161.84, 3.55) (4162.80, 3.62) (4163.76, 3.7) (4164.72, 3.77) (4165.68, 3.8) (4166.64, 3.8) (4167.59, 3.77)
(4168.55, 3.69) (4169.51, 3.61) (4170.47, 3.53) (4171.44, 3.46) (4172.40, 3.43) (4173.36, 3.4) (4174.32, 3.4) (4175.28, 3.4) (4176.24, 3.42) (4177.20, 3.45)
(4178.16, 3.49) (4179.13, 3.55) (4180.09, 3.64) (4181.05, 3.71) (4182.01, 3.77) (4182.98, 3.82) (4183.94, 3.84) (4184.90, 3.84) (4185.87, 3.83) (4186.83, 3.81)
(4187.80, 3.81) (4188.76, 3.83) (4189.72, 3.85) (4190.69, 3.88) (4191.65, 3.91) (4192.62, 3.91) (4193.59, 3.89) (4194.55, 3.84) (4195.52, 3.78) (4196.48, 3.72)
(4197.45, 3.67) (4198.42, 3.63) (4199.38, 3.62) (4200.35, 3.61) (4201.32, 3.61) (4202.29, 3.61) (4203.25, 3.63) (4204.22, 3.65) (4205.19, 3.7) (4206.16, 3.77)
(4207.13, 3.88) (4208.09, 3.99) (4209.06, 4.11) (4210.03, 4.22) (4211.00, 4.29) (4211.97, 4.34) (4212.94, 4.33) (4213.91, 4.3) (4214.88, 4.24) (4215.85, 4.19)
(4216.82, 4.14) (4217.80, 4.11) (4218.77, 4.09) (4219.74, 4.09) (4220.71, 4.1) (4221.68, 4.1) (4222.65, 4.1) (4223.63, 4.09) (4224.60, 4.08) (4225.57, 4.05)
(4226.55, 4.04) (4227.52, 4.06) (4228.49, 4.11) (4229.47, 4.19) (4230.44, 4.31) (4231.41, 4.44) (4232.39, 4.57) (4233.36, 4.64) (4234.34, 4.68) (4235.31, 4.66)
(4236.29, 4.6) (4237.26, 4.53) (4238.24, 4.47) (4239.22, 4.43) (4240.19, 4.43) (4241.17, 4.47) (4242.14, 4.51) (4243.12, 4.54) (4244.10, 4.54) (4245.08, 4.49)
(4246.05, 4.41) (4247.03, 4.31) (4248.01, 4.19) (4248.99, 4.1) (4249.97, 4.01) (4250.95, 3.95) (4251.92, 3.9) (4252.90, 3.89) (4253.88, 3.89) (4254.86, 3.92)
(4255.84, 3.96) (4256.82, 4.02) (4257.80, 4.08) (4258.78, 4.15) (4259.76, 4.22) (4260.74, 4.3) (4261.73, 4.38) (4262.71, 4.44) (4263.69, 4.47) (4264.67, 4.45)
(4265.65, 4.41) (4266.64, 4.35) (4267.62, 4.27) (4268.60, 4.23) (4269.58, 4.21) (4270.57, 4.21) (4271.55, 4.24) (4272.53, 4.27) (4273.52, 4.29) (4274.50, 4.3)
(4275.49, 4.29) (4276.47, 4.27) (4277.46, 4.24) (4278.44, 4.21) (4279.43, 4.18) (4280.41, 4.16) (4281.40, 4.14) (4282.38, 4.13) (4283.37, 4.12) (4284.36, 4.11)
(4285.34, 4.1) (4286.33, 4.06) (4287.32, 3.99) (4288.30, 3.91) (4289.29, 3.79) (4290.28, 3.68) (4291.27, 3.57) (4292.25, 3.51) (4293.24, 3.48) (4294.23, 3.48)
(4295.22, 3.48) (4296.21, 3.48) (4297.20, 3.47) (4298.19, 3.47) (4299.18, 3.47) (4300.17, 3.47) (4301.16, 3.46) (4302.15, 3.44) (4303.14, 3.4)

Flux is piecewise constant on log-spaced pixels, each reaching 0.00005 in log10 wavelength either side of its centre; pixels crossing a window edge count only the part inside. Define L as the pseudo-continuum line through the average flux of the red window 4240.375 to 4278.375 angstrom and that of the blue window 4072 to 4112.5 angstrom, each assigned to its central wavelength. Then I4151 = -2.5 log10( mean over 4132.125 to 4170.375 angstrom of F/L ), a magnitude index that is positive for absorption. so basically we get 0.14 mag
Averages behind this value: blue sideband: 4.1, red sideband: 4.24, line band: 3.65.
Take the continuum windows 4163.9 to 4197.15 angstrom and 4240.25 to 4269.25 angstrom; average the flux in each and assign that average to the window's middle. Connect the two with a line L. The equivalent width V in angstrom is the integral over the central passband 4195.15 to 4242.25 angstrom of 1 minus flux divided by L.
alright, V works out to -1.7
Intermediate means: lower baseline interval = 3.7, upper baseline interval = 4.24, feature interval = 4.12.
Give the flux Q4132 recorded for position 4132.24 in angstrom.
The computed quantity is 3.69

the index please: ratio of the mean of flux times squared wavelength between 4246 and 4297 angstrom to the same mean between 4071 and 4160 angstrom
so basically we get 1.1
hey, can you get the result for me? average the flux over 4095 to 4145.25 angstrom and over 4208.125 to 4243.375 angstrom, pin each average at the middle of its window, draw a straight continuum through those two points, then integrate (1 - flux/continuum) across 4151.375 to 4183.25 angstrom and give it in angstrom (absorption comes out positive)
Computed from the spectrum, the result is 4.1 angstrom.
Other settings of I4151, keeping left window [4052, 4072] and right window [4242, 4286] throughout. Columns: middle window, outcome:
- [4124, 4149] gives 0.038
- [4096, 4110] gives 0.010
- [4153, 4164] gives 0.142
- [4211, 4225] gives -0.019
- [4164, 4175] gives 0.105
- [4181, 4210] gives 0.068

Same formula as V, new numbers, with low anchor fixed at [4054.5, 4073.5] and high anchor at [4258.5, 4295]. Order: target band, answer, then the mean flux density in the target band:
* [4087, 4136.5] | -2.50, 3.98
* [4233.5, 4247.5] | -1.60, 4.51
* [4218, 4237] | -1.15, 4.27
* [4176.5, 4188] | 0.65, 3.7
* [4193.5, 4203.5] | 0.70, 3.69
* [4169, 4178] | 1.04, 3.46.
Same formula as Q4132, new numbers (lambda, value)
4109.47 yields 3.96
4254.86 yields 3.92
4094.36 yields 4.12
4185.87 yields 3.83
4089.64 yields 4.5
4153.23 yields 3.46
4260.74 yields 4.3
